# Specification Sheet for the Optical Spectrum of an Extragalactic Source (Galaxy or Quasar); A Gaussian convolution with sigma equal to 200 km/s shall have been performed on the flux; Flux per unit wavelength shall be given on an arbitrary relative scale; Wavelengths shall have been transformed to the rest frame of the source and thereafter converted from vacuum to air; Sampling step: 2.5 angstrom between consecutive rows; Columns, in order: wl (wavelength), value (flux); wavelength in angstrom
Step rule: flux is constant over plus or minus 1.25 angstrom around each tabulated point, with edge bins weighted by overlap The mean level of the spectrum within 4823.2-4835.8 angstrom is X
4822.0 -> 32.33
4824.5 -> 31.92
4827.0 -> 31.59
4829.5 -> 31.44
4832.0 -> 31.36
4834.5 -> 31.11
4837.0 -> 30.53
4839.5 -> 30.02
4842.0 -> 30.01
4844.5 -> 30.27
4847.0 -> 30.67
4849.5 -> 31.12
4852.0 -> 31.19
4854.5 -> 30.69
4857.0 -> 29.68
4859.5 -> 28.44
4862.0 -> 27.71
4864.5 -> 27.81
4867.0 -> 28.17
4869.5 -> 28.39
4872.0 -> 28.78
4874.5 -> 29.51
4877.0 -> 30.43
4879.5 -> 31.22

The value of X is 31.5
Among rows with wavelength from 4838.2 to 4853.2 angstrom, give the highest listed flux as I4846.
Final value 31.19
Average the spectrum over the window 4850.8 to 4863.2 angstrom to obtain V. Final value 29.5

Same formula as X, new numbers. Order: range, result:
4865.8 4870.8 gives 28.3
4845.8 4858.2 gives 30.7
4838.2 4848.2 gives 30.2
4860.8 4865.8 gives 27.8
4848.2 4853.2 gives 31.1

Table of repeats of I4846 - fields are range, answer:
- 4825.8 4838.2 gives 31.59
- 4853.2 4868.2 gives 30.69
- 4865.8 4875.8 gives 29.51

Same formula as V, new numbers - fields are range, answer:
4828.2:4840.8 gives 30.9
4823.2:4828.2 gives 31.8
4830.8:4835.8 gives 31.2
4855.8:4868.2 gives 28.4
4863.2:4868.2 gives 28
